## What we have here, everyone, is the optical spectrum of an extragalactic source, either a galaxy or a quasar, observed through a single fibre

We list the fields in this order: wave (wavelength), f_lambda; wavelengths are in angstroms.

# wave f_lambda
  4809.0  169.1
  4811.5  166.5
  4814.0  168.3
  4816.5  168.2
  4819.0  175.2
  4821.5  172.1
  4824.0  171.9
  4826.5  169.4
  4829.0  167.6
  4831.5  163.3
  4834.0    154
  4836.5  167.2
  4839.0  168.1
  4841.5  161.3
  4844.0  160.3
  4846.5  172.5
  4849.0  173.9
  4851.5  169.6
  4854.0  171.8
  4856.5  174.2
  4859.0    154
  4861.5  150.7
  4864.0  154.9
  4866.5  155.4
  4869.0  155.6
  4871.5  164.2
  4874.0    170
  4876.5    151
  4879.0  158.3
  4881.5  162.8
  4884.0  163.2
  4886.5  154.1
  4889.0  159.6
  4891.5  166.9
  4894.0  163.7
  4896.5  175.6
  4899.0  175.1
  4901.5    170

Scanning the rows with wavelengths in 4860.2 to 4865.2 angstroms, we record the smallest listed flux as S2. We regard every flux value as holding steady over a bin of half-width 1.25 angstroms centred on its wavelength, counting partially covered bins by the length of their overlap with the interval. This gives 150.7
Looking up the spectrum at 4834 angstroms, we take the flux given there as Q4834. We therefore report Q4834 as 154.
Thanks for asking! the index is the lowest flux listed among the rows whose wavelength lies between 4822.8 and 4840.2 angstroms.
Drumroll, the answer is 154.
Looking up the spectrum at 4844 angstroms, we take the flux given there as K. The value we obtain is 160.3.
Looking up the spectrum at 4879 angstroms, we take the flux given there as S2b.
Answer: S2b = 158.3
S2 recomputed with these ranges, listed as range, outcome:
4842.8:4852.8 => 160.3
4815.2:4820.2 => 168.2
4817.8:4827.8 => 169.4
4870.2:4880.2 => 151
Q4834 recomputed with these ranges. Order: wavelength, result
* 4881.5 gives 162.8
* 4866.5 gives 155.4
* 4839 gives 168.1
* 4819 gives 175.2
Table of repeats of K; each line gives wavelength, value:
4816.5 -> 168.2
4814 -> 168.3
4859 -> 154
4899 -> 175.1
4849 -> 173.9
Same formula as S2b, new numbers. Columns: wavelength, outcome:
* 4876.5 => 151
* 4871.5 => 164.2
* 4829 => 167.6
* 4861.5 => 150.7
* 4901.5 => 170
